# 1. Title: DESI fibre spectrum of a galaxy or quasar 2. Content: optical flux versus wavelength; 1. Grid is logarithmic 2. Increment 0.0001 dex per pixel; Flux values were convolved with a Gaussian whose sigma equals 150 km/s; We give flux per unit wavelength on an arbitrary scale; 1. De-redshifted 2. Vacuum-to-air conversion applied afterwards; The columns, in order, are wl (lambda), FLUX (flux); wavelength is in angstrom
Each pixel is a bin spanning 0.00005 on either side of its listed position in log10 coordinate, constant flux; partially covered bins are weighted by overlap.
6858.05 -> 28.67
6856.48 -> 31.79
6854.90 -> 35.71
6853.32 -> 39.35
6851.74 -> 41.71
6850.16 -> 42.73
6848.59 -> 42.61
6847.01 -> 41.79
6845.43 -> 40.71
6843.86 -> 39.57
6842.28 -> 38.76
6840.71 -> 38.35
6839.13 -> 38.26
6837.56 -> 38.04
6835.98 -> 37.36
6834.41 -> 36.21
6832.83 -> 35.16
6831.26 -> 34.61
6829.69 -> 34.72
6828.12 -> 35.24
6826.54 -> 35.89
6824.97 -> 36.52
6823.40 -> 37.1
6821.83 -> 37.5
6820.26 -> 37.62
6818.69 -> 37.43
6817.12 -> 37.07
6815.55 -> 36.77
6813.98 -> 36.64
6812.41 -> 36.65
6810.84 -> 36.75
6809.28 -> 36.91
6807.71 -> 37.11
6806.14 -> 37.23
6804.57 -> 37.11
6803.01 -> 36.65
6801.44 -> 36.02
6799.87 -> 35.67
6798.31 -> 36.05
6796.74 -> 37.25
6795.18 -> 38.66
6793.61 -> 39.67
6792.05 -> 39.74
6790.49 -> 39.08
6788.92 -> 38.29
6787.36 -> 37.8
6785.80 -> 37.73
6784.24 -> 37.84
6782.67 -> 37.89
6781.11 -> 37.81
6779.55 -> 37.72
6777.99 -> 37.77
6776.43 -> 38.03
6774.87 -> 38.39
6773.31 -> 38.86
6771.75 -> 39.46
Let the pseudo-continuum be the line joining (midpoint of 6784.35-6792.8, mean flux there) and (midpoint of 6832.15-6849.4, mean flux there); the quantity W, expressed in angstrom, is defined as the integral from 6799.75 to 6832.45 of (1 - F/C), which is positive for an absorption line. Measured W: 1.8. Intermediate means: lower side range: 38.5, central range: 36.5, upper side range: 38.8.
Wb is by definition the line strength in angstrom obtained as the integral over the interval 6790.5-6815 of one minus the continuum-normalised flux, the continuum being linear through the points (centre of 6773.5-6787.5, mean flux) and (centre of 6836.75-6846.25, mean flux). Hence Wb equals 0.66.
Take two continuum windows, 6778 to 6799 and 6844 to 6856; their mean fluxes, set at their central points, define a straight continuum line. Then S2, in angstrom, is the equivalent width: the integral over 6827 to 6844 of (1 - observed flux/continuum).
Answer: 1.3 angstrom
